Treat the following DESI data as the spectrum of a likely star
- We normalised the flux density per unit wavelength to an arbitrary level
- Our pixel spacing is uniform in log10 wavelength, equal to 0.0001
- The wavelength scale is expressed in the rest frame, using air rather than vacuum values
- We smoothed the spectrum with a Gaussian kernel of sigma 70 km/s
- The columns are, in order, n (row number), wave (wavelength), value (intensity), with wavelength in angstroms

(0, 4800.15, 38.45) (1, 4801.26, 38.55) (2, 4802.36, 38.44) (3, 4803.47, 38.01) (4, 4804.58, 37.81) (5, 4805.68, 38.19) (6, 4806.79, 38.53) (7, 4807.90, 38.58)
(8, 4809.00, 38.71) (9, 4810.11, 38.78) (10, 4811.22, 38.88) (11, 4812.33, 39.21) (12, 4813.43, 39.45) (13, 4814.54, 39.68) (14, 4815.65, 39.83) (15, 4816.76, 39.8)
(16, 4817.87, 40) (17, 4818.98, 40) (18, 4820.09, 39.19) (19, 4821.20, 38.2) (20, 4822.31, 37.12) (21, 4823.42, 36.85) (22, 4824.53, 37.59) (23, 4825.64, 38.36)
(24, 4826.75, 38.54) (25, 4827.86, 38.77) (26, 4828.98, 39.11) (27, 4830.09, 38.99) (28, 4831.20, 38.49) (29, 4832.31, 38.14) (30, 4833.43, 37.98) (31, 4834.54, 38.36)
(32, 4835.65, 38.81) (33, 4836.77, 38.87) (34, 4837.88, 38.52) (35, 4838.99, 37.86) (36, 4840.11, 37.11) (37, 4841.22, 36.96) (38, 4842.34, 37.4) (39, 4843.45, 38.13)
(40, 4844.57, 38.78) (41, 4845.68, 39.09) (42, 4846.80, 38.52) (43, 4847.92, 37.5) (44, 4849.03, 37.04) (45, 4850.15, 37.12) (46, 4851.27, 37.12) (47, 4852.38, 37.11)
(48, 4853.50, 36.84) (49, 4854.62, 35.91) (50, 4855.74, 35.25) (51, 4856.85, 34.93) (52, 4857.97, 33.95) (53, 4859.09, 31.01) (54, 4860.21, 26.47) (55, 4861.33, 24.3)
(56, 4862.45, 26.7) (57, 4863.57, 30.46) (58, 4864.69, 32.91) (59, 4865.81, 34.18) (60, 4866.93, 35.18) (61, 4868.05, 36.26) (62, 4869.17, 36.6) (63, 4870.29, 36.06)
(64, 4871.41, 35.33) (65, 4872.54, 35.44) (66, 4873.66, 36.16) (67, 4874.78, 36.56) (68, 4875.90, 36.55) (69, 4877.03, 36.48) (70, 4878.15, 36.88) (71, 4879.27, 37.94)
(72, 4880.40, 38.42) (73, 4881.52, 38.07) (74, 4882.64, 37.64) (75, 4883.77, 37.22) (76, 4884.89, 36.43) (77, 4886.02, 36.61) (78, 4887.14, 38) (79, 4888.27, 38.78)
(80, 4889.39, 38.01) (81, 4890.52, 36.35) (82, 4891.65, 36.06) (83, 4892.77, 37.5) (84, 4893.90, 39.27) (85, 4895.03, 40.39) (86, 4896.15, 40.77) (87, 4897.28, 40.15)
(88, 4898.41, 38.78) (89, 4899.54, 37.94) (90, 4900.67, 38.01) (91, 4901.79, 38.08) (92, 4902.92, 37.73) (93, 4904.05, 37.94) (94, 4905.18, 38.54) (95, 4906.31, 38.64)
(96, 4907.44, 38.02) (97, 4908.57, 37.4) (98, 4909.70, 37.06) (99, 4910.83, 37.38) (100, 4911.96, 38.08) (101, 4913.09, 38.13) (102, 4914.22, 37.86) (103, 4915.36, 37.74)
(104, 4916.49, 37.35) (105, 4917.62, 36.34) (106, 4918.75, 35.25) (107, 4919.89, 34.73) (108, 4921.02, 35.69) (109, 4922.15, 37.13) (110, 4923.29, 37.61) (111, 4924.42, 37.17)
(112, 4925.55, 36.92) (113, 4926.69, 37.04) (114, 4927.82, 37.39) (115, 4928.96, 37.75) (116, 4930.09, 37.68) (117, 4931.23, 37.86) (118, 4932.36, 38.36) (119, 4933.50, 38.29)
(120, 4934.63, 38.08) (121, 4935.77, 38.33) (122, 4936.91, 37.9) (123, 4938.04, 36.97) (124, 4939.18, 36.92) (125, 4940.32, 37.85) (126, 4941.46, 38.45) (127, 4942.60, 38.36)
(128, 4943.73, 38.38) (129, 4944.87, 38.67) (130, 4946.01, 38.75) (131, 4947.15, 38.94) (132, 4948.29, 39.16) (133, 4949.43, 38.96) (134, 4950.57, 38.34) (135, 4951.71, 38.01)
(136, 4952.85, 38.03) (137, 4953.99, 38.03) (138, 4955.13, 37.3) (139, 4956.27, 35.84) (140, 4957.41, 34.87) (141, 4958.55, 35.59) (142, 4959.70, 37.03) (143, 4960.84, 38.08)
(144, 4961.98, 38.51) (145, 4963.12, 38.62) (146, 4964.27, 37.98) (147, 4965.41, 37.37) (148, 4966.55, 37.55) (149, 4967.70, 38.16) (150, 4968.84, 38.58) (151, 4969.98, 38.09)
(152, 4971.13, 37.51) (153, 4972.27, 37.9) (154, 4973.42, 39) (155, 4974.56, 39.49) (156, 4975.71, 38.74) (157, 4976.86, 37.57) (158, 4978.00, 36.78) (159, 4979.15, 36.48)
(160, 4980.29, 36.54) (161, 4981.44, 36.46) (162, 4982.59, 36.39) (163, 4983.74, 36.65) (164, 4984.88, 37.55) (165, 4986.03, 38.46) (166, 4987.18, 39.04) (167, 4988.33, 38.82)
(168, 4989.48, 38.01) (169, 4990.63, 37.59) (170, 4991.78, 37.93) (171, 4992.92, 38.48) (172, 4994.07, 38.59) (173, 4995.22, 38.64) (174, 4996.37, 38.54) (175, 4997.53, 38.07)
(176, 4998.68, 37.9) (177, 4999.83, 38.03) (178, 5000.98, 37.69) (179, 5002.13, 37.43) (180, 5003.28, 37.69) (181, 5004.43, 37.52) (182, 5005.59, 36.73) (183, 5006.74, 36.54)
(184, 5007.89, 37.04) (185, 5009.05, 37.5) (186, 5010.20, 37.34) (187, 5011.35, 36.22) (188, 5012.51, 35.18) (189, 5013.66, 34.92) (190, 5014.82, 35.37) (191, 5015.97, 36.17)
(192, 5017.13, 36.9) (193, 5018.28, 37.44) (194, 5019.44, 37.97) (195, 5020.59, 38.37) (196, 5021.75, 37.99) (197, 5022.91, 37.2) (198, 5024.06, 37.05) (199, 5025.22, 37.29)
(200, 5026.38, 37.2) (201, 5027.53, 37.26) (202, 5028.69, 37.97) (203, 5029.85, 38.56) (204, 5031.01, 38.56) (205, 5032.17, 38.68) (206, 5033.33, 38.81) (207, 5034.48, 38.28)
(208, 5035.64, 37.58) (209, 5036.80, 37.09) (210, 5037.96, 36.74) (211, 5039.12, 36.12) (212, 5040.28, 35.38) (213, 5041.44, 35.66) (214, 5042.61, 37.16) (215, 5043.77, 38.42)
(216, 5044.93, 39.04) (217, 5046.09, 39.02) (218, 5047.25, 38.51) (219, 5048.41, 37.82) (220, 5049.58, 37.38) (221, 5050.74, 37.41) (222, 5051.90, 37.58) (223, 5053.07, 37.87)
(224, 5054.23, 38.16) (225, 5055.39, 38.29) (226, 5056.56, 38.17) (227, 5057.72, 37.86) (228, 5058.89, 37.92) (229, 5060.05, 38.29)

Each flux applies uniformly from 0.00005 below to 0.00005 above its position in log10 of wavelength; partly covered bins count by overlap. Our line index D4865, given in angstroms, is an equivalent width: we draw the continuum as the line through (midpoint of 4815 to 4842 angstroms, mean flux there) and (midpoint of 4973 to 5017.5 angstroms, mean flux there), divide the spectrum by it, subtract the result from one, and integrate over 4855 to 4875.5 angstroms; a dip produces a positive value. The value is 2.7 angstroms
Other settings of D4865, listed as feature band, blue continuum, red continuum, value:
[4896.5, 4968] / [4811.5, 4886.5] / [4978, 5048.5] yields -1.1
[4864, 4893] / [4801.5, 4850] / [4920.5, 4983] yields 1.2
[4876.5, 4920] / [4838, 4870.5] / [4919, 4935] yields -1.7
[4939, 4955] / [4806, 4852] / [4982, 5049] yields -0.2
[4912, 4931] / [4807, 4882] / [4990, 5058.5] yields 0.1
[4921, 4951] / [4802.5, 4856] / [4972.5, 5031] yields -0.1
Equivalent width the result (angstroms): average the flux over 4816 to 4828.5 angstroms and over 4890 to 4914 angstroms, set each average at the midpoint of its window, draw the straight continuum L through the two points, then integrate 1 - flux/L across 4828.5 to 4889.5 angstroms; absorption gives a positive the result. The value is 3.4 angstroms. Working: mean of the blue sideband 38.6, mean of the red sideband 38.2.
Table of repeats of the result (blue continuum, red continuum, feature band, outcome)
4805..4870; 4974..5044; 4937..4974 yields -0.59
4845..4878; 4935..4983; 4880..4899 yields -1.34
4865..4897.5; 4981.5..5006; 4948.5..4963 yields 0.06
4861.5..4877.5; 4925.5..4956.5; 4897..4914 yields -0.89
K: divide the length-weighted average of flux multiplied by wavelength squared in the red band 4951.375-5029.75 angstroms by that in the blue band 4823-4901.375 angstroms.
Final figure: 1.08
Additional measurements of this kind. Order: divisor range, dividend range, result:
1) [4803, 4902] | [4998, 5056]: 1.08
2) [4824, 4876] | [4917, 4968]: 1.08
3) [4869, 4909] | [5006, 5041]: 1.04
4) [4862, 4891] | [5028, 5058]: 1.12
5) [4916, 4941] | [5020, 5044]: 1.05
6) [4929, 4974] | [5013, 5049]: 1.02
